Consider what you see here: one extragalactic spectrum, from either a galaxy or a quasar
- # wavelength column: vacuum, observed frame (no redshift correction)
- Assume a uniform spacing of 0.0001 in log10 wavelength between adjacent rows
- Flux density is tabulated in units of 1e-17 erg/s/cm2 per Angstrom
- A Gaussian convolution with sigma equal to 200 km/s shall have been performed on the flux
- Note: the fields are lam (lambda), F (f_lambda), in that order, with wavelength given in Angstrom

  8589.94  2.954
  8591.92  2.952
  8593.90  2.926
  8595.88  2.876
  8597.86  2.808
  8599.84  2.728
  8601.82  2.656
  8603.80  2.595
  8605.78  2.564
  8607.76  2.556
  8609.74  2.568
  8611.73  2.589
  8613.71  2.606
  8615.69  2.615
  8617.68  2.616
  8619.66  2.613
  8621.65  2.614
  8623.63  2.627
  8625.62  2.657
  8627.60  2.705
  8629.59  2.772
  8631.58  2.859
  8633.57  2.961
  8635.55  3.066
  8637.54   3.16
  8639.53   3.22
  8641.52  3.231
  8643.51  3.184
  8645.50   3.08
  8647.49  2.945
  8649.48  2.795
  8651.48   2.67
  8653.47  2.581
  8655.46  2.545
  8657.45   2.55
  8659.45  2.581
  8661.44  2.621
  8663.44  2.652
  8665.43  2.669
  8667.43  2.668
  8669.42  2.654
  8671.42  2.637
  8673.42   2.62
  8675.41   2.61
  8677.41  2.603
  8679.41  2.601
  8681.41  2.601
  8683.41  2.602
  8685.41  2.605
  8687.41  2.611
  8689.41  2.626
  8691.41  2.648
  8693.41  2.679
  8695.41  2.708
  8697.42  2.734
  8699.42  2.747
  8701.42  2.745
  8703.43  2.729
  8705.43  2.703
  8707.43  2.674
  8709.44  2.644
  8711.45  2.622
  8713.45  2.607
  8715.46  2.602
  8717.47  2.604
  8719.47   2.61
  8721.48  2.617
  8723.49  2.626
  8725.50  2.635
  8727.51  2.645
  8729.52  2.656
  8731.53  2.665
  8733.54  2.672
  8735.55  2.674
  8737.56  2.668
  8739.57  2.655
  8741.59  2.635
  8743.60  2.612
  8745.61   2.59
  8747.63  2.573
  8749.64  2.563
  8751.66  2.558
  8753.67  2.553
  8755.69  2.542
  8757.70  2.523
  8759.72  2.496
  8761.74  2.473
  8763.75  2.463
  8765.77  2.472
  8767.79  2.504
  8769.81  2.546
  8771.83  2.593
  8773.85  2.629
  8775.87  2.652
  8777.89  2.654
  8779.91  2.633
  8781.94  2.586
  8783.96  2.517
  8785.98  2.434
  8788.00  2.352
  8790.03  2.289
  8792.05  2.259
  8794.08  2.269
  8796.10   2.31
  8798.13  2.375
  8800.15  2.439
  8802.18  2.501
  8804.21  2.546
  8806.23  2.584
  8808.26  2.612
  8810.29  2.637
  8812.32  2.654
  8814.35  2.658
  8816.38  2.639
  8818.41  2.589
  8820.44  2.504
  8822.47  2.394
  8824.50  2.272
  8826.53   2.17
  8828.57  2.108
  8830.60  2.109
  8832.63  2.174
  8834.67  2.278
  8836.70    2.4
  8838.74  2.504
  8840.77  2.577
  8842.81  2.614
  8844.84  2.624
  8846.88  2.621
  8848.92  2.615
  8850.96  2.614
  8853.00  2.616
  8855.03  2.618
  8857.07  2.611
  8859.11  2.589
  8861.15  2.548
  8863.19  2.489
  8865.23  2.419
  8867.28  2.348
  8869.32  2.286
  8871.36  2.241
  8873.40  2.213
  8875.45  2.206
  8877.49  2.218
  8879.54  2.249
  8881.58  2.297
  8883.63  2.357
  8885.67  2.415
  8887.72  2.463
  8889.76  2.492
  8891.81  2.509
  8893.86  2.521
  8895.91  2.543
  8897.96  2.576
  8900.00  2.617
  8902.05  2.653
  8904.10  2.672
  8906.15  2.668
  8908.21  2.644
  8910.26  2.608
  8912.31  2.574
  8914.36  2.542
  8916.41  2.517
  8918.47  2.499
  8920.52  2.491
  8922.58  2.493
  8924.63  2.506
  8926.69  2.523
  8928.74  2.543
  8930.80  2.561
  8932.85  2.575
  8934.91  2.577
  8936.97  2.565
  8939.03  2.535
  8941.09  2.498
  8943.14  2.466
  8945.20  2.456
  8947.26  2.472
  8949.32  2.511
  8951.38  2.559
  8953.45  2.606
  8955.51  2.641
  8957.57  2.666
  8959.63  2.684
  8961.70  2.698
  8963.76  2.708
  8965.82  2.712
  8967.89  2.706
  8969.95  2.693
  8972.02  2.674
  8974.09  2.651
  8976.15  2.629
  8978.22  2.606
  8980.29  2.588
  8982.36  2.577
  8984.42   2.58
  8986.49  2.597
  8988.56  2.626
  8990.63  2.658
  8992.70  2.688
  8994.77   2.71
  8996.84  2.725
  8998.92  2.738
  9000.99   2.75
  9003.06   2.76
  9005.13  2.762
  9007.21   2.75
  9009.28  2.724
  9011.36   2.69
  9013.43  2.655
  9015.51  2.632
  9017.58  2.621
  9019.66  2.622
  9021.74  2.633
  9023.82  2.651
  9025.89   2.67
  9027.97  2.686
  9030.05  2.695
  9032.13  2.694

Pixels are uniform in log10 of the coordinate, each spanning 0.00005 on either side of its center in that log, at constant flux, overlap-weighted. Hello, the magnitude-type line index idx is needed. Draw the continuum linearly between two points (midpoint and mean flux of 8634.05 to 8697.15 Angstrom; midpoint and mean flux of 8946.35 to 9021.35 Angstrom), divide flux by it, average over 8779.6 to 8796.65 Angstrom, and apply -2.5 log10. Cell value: 0.13 mag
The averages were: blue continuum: 2.74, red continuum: 2.66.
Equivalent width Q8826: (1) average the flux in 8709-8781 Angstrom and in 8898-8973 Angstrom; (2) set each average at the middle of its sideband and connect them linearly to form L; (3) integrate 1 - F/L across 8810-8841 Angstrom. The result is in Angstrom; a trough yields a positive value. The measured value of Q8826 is 2.2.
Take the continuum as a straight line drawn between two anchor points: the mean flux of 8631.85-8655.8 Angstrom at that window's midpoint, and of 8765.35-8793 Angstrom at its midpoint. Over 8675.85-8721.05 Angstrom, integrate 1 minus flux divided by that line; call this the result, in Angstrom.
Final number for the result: 2.1 Angstrom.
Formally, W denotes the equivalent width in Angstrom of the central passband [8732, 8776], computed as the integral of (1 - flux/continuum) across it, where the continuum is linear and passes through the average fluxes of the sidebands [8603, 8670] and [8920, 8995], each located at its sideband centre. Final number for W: 1.9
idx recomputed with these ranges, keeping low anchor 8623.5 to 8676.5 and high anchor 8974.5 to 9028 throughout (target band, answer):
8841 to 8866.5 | 0.06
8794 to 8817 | 0.09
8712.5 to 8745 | 0.05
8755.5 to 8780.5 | 0.08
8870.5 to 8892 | 0.17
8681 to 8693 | 0.06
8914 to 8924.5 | 0.08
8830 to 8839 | 0.19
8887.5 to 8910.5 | 0.05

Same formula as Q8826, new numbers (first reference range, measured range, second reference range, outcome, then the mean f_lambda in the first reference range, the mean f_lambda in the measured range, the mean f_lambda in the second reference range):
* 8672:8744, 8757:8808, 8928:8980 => 2.85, 2.65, 2.49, 2.6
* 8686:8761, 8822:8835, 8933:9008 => 2.12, 2.63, 2.2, 2.63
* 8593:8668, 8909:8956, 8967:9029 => 2.61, 2.76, 2.54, 2.67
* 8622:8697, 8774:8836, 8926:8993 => 5.40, 2.74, 2.44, 2.6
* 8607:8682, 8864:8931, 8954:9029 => 5.50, 2.74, 2.47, 2.67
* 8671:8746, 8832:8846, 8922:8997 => 0.86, 2.65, 2.46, 2.6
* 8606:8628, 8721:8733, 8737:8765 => -0.34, 2.61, 2.64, 2.56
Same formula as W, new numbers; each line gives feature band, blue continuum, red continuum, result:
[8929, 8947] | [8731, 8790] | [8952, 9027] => 0.8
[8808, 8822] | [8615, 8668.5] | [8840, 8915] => -0.2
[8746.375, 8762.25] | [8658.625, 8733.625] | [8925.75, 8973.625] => 0.6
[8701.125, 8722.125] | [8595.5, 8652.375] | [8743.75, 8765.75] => -0.2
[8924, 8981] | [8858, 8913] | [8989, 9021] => 0.0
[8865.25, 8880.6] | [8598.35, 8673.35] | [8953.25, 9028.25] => 2.5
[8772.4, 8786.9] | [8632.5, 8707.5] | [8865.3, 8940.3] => 0.2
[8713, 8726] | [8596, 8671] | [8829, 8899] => 0.1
